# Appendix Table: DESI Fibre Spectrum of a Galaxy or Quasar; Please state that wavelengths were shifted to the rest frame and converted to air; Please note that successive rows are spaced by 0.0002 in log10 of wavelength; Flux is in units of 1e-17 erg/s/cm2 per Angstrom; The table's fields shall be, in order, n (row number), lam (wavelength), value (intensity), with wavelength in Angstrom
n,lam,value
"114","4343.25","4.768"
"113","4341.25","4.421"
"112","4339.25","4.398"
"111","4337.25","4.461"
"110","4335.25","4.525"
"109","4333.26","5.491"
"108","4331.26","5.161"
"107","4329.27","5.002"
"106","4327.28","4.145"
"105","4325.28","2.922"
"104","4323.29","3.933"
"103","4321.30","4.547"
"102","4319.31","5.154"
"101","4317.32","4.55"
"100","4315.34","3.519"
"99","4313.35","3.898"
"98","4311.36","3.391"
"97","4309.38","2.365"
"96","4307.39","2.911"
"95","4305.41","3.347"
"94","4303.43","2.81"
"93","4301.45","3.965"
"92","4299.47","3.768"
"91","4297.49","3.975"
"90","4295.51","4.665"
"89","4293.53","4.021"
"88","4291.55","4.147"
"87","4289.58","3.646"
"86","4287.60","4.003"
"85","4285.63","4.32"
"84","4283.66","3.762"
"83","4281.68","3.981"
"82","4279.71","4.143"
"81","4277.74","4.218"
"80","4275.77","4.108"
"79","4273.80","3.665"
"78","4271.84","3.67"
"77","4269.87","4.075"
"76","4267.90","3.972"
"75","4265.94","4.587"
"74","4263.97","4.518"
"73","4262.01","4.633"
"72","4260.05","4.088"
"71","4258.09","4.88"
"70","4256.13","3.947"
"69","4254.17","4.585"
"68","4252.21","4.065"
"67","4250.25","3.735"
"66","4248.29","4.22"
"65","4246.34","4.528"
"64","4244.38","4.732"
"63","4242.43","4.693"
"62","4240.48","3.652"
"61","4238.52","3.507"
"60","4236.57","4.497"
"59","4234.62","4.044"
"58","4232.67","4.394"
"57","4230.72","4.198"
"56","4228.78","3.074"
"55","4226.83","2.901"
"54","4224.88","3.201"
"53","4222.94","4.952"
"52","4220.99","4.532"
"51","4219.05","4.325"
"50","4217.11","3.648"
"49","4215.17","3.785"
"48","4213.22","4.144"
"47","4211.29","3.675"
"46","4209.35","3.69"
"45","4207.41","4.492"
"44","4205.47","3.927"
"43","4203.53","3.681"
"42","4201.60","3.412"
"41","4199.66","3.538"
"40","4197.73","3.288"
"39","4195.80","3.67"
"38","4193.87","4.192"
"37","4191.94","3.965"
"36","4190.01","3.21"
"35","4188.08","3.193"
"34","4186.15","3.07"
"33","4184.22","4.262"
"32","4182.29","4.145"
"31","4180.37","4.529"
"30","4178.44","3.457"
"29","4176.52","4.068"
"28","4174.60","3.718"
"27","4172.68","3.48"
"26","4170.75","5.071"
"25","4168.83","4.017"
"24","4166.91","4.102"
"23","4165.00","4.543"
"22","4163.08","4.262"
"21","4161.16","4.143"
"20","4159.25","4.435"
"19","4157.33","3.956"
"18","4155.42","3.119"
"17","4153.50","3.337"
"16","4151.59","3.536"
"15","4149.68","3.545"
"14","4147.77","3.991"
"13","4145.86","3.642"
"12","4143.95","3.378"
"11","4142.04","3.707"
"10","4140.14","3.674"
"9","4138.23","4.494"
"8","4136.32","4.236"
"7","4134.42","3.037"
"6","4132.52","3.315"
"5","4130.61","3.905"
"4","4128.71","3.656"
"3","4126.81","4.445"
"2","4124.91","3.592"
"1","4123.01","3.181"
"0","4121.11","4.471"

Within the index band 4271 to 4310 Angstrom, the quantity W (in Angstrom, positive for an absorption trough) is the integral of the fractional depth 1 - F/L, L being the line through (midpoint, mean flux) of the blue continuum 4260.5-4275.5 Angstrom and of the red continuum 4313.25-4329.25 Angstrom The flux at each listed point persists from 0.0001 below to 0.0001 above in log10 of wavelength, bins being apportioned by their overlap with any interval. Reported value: 3.4 Angstrom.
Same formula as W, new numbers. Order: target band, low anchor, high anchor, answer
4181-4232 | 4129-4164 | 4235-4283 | 2.6 Angstrom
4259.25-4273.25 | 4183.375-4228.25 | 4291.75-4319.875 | -1.7 Angstrom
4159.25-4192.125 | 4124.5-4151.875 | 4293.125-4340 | -1.4 Angstrom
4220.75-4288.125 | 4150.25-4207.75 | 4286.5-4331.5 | -4.2 Angstrom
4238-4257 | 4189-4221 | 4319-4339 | -0.6 Angstrom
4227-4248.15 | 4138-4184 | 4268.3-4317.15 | -1.4 Angstrom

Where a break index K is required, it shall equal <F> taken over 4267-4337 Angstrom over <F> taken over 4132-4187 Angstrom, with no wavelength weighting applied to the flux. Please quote 1.03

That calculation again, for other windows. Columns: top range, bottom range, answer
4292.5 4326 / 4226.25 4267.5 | 0.90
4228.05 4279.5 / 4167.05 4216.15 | 1.09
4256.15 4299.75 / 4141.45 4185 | 1.05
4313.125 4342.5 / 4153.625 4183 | 1.09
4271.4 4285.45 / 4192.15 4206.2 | 1.08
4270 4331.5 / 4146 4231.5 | 1.02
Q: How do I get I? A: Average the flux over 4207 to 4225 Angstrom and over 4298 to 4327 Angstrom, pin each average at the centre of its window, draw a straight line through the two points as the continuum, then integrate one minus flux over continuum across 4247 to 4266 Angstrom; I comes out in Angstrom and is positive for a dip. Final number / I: -2.0 Angstrom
